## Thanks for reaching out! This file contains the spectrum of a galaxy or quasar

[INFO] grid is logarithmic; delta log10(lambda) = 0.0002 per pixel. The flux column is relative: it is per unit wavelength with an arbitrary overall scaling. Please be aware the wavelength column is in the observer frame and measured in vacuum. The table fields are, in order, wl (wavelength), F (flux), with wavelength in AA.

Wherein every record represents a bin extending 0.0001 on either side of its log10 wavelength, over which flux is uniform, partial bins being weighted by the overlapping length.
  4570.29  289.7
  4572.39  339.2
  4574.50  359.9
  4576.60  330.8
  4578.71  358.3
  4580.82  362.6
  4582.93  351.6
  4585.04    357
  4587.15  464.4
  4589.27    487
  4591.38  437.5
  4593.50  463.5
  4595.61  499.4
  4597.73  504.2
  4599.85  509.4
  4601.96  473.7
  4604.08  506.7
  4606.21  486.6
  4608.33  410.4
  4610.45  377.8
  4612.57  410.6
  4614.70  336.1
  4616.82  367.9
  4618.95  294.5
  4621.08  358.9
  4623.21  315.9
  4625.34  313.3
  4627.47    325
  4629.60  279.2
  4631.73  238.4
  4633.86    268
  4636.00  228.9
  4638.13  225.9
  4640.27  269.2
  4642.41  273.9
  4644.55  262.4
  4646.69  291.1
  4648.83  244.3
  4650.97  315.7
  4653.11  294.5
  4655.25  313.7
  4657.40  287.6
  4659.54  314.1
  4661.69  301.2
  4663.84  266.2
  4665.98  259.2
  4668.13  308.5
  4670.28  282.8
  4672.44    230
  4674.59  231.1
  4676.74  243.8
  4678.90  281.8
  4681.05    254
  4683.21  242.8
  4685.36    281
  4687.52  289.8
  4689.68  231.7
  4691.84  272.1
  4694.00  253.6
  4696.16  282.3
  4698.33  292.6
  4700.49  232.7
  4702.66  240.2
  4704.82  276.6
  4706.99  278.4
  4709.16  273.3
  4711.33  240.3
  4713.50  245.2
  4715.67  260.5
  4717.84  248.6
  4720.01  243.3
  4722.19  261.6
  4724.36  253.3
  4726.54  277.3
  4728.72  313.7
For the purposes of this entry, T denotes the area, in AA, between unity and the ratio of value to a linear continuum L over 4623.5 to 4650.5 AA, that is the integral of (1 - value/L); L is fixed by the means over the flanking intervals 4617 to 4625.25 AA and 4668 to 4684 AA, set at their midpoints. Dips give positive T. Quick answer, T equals 3.14 AA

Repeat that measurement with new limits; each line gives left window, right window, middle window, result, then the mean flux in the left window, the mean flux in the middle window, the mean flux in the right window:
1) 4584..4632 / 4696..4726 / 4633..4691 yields 9.9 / 403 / 270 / 259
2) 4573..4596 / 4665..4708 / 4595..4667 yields 1.6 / 403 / 335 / 263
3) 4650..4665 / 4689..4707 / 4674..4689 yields 0.9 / 299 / 261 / 262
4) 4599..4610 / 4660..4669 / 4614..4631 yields 3.8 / 471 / 322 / 285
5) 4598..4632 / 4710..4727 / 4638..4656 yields 3.3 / 381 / 279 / 253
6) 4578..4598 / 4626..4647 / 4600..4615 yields -3.1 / 427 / 438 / 266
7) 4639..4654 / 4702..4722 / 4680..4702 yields 0.1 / 278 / 263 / 257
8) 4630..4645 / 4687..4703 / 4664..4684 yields -0.1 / 253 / 260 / 262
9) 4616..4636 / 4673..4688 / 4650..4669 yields -1.4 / 302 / 295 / 259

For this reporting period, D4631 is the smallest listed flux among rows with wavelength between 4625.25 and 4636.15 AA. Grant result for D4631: 228.9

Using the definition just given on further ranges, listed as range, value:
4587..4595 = 437.5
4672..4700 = 230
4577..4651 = 225.9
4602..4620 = 294.5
